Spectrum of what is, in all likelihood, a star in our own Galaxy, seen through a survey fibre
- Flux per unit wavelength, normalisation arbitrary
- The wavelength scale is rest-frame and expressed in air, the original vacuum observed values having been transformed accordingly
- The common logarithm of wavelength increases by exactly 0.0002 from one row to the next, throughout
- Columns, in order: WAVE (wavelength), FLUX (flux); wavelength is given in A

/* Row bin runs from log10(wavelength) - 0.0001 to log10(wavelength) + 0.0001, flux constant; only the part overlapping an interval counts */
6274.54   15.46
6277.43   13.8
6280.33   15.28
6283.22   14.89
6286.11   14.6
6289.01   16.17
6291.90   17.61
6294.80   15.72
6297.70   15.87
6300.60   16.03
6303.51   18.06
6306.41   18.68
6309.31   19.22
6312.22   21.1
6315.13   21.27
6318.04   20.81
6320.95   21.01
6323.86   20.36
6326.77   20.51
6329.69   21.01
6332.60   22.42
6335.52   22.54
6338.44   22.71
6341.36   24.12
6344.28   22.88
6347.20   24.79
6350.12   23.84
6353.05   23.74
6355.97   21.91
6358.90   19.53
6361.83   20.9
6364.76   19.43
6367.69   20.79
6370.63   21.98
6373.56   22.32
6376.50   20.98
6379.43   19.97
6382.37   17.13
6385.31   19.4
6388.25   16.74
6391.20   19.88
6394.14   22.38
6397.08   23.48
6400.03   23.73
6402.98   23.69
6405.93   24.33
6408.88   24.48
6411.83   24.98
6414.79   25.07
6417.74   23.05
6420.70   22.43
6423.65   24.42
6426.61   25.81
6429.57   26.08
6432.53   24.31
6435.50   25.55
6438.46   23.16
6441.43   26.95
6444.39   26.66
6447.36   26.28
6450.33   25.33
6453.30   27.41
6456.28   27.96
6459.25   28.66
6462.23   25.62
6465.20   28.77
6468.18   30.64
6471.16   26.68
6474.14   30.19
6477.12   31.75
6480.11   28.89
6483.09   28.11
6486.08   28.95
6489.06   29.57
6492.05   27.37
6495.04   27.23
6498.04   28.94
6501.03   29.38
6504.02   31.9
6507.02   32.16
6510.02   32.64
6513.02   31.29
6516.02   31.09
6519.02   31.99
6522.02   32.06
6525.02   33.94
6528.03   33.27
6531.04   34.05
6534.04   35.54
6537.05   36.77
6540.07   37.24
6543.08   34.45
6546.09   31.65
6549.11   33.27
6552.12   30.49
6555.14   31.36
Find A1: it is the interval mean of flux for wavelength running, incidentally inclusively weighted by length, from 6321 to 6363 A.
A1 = 22.2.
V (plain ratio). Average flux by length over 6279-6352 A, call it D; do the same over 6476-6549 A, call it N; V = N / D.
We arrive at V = 1.6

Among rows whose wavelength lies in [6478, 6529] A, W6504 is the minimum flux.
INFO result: 27.23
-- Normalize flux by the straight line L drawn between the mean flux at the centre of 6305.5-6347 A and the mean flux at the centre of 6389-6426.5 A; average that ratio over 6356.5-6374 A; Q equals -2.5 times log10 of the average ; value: 0.08 mag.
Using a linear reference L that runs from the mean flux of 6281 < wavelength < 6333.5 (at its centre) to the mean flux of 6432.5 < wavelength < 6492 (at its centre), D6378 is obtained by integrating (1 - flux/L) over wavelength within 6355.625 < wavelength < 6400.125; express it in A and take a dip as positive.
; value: 4.2 A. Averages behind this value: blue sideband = 18.5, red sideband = 27.7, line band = 20.5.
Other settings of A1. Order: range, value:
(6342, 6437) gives 22.5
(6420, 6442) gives 24.8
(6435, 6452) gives 25.7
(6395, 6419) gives 24.1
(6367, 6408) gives 21.3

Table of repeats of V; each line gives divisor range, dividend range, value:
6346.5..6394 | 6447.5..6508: 1.38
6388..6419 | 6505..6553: 1.44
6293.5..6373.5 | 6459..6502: 1.38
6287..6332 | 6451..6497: 1.51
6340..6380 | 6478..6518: 1.36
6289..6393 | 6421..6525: 1.39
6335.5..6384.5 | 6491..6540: 1.48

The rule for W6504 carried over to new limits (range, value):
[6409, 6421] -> 22.43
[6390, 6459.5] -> 19.88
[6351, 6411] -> 16.74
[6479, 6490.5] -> 28.11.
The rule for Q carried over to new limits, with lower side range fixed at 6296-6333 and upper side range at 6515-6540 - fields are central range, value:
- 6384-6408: 0.15 mag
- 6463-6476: 0.04 mag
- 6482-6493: 0.09 mag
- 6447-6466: 0.08 mag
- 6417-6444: 0.11 mag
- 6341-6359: -0.06 mag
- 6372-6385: 0.19 mag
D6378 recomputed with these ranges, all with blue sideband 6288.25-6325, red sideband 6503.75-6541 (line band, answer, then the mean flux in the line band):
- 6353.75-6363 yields 0.5 A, 21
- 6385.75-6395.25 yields 1.9 A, 19.5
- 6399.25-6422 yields 1.5 A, 24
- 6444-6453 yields 0.7 A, 26.2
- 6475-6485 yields 0.3 A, 29.6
